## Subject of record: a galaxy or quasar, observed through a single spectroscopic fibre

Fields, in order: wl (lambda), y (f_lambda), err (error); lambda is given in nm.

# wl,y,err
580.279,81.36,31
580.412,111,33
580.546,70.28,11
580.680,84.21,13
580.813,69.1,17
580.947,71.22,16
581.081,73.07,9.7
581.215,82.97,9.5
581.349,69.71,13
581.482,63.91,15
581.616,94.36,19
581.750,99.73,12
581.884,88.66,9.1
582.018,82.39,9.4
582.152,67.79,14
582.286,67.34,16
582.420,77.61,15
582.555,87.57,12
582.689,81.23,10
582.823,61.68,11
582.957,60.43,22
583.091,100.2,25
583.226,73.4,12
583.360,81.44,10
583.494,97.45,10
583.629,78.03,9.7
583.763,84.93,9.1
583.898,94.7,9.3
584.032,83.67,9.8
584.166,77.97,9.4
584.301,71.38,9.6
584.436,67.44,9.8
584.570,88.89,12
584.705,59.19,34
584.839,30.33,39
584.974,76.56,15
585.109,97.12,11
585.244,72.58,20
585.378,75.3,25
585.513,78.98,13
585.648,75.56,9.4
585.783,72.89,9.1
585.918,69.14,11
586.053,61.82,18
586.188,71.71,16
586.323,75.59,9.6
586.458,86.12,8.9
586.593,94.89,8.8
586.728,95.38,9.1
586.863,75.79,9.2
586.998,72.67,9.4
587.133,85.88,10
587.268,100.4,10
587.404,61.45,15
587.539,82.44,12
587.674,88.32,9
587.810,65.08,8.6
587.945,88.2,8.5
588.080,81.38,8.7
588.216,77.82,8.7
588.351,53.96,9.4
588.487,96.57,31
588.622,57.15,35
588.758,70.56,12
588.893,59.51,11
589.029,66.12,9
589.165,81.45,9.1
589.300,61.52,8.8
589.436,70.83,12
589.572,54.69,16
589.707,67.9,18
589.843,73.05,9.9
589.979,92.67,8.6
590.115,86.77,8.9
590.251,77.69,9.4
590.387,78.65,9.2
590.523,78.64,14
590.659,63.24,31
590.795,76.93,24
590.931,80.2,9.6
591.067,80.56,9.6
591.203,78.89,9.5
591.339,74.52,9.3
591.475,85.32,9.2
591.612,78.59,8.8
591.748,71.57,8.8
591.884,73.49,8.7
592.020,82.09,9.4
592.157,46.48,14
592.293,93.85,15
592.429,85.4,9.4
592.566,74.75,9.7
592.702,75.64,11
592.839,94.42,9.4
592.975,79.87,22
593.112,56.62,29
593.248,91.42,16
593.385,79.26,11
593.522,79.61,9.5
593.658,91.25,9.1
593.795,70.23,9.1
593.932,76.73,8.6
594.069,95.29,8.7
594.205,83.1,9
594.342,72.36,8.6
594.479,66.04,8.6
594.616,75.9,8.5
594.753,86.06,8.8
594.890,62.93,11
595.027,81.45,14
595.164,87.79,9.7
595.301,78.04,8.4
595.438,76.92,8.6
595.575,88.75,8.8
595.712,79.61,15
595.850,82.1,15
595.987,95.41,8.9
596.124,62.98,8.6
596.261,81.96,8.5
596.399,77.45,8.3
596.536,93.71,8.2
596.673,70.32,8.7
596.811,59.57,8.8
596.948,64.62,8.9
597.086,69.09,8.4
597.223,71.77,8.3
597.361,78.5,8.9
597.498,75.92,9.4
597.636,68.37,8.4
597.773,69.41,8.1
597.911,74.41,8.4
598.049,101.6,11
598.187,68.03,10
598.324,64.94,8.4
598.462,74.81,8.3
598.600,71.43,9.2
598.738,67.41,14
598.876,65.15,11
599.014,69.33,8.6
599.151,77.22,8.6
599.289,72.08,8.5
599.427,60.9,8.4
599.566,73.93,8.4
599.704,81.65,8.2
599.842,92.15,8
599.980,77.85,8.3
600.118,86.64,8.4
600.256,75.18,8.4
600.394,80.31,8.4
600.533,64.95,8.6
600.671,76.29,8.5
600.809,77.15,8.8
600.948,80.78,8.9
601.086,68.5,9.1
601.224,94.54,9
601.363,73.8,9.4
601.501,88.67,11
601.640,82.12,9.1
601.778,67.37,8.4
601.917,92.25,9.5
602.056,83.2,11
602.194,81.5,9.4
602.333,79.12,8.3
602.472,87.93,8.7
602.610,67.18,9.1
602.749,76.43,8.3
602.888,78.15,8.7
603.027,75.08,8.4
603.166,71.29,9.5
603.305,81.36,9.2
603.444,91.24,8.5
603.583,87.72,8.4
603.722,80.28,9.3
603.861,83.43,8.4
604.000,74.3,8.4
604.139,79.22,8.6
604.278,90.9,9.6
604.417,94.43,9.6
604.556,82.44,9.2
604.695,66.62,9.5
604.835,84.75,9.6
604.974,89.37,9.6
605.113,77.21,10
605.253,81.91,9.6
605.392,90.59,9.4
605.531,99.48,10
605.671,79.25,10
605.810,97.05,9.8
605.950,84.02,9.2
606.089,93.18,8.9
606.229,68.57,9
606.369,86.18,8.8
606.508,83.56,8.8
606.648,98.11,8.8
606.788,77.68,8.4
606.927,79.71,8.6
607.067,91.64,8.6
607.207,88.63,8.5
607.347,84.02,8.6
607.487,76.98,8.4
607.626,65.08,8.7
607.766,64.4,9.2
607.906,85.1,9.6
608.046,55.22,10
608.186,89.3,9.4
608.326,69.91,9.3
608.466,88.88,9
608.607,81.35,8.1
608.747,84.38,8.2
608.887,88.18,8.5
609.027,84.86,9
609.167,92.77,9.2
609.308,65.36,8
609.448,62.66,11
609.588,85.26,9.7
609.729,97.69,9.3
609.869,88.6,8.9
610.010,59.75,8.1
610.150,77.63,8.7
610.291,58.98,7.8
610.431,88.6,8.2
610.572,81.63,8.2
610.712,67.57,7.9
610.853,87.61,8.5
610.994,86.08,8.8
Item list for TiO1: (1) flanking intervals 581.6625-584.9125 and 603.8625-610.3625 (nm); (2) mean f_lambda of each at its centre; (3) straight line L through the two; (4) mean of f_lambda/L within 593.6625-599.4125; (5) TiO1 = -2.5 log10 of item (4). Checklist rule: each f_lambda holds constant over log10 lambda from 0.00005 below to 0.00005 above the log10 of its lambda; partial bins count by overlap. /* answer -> 0.05 mag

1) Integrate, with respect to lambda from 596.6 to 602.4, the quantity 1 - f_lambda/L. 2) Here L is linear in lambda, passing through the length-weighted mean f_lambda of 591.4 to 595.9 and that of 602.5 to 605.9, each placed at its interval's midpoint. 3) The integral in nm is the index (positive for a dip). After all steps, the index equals 0.385 nm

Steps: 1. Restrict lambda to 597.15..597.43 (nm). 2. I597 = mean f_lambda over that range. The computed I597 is 75.2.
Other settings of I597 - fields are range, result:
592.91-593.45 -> 76.7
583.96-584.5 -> 75.4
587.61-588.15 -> 80.6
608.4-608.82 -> 84.7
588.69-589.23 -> 69.3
